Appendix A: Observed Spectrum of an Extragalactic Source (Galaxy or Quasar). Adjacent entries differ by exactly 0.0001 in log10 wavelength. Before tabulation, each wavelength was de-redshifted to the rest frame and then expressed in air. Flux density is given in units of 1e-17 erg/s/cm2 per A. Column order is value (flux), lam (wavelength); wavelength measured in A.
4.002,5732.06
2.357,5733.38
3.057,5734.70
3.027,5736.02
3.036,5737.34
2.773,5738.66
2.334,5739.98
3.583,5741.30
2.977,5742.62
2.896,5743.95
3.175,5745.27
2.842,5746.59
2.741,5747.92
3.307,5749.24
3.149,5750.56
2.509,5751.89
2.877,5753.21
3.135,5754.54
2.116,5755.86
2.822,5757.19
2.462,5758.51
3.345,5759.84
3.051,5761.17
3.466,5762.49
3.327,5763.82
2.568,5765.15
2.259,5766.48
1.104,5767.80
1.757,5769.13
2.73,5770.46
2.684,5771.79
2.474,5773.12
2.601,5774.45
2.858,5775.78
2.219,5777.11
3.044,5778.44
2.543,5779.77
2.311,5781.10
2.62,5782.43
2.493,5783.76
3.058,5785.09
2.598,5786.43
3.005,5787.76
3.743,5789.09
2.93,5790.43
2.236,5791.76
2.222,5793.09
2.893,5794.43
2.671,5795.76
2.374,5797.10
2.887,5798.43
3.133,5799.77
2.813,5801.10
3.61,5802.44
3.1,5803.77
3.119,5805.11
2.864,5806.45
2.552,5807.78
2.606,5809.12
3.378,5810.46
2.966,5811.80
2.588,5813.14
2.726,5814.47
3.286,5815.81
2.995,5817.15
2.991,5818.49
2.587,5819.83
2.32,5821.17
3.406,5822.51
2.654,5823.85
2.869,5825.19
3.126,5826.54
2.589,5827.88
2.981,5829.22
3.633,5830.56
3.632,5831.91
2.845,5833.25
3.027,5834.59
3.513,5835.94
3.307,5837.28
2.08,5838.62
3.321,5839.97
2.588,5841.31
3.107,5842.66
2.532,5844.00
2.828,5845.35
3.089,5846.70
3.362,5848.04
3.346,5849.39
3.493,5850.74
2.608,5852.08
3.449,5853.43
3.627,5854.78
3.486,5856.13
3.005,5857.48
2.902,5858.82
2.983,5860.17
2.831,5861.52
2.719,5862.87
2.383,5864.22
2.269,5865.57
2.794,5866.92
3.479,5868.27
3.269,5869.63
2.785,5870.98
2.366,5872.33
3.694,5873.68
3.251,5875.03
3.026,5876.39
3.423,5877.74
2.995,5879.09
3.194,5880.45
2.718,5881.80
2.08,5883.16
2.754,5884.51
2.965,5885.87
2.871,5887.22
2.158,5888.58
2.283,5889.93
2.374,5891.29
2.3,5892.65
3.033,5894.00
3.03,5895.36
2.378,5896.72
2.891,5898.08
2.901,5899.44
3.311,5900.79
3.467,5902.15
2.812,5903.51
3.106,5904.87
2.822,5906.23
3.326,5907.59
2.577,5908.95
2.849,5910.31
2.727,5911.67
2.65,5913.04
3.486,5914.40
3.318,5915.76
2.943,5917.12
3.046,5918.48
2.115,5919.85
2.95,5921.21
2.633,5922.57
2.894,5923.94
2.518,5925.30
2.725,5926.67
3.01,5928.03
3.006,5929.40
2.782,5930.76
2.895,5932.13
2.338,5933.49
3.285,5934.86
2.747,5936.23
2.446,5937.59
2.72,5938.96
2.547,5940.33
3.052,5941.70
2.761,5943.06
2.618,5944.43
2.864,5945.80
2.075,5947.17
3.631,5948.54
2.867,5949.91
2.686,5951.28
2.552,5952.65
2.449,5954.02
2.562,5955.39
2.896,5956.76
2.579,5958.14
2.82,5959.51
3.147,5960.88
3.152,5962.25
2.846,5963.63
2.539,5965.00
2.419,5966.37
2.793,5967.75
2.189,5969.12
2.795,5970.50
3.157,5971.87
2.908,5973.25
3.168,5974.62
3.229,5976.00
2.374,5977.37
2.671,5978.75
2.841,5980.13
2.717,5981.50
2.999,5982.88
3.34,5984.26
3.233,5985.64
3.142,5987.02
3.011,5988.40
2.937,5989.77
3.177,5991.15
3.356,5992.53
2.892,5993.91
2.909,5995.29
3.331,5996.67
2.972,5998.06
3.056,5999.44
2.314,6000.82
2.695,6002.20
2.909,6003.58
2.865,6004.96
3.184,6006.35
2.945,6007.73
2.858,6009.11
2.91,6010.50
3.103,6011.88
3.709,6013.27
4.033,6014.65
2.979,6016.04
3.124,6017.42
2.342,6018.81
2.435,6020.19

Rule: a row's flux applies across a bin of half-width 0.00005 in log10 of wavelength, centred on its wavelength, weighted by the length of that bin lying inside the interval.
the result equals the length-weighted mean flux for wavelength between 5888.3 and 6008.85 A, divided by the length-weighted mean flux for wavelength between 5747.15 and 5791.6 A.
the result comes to 1.0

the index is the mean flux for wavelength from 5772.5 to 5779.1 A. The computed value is 2.64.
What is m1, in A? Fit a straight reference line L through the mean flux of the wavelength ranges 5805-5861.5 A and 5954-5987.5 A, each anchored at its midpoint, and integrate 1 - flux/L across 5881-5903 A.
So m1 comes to 1.6 A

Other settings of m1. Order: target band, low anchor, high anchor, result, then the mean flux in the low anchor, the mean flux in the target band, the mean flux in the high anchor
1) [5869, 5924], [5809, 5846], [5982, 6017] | 2.3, 2.95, 2.87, 3.07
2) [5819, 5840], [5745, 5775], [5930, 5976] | -1.9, 2.71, 2.98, 2.77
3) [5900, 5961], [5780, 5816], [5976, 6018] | 2.6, 2.83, 2.83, 3.02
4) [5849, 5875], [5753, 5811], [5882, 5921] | -2.3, 2.74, 3.03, 2.81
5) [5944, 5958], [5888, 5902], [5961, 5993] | 0.6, 2.7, 2.72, 2.91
